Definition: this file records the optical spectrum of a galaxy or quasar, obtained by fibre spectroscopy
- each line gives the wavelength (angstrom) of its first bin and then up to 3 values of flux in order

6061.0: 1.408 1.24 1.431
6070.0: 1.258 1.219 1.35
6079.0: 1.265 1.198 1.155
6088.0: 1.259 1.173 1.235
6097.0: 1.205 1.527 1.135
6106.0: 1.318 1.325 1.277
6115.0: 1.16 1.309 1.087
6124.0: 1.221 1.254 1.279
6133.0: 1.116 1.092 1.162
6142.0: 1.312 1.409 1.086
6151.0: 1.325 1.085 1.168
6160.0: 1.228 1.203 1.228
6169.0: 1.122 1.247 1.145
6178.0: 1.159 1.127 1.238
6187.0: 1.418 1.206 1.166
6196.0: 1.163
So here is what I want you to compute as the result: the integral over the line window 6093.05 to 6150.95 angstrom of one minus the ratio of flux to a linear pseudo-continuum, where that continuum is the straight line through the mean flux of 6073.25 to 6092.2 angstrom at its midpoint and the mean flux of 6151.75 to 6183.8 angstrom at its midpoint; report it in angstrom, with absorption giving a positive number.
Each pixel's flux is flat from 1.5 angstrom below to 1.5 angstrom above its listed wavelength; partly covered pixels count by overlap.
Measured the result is -1.5 angstrom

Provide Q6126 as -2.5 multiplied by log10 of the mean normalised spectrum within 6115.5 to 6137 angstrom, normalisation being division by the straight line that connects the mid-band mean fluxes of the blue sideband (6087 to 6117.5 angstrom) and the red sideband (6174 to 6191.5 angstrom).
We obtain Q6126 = 0.05 mag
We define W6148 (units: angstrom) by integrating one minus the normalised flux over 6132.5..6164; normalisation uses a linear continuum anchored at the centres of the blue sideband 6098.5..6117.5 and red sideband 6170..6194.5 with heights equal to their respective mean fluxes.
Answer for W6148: 1.2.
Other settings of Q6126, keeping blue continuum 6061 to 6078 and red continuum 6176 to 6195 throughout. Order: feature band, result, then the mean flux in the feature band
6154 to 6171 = 0.046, 1.18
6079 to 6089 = 0.075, 1.21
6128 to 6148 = 0.031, 1.22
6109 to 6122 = 0.039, 1.23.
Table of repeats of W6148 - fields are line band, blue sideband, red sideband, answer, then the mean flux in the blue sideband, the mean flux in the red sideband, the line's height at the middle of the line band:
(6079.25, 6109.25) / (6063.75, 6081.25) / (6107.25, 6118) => 0.6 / 1.29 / 1.26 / 1.28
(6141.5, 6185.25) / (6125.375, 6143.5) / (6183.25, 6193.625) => 1.2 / 1.2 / 1.27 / 1.24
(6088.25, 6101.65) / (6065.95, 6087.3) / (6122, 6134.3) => -0.4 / 1.26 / 1.21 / 1.25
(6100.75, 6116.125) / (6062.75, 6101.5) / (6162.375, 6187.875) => -0.1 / 1.27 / 1.2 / 1.25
